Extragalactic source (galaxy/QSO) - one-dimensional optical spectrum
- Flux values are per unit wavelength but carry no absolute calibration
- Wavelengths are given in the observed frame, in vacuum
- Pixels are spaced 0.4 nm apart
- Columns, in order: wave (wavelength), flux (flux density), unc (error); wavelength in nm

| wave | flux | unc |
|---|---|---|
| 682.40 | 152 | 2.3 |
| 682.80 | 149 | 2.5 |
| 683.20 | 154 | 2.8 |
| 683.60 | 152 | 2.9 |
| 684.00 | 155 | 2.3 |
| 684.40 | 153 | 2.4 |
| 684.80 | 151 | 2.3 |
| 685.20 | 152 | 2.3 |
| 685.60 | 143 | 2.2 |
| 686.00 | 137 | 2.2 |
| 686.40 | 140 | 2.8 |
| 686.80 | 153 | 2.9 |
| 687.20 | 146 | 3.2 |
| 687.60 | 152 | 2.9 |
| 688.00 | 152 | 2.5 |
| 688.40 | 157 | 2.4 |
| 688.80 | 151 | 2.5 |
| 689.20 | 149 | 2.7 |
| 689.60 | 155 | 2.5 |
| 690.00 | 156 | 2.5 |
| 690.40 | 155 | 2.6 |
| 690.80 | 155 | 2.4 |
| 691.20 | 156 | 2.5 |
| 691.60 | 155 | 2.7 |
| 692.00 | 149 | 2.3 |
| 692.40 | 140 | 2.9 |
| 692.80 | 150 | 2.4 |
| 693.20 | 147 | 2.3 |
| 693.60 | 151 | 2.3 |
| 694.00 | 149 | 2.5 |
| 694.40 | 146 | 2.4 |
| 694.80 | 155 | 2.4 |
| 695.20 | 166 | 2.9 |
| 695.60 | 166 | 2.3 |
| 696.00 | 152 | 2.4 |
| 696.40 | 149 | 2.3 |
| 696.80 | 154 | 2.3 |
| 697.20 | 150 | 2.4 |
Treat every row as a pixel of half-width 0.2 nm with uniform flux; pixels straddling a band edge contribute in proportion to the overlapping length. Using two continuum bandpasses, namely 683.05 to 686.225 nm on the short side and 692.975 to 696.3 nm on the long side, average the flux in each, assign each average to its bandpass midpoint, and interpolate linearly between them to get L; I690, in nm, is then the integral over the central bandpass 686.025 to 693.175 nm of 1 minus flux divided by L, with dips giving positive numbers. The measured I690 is 0.04 nm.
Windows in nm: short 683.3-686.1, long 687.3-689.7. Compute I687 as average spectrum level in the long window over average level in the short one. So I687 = 1.02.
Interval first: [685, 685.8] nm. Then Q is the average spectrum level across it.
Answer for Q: 148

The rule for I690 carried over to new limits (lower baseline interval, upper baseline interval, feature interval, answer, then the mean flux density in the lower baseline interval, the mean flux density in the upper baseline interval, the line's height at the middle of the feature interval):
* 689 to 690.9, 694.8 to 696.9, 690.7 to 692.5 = 0.04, 154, 157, 155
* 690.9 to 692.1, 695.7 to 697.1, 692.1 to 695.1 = 0.09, 154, 153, 153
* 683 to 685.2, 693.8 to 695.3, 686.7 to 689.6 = 0.03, 153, 153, 153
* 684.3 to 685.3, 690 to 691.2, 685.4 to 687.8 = 0.12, 152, 155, 153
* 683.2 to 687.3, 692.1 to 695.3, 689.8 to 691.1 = -0.05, 149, 150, 149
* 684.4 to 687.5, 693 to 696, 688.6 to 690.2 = -0.03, 147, 154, 150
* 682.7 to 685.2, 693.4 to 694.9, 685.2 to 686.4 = 0.08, 152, 150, 152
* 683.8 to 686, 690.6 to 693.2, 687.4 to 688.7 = -0.03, 150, 151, 150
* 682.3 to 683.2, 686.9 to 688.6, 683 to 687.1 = 0.07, 151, 152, 151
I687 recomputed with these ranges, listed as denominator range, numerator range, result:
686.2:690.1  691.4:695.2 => 0.99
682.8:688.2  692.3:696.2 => 1.02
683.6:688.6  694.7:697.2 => 1.05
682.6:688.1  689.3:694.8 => 1.01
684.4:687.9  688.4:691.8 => 1.05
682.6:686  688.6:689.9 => 1.01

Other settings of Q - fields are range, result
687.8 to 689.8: 153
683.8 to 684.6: 154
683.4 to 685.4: 153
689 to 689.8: 152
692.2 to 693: 145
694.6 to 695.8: 162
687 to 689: 152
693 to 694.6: 148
